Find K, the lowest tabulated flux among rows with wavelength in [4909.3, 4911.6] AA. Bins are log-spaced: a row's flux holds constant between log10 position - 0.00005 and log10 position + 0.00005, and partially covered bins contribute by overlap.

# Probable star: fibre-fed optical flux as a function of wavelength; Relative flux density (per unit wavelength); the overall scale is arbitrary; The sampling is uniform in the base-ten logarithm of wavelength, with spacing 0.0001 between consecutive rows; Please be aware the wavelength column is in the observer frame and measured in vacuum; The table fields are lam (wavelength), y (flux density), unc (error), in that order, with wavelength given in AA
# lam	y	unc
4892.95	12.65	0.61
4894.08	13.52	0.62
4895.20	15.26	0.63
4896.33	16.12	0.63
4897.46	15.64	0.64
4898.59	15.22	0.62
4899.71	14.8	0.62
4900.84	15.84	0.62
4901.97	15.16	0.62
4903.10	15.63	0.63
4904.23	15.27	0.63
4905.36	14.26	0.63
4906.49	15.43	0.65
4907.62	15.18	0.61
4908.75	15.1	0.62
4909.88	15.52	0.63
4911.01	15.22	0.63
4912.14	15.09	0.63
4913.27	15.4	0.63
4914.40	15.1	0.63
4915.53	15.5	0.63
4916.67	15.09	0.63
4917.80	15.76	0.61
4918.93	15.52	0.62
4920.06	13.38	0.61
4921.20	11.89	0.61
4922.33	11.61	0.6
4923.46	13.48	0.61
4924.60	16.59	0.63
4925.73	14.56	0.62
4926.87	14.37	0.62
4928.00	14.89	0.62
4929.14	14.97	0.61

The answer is 15.22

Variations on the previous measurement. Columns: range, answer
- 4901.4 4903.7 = 15.16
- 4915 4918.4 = 15.09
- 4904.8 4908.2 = 14.26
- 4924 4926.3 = 14.56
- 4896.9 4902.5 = 14.8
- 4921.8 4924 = 11.61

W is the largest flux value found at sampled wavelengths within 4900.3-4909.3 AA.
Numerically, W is 15.84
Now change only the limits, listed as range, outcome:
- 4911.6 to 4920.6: 15.76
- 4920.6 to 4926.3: 16.59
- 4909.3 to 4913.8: 15.52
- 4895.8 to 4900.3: 16.12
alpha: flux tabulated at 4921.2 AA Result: 11.89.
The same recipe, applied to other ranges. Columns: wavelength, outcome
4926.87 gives 14.37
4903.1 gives 15.63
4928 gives 14.89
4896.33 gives 16.12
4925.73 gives 14.56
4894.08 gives 13.52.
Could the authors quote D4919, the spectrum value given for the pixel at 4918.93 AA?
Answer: 15.52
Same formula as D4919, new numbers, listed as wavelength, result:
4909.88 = 15.52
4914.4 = 15.1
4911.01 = 15.22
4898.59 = 15.22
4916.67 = 15.09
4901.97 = 15.16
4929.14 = 14.97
